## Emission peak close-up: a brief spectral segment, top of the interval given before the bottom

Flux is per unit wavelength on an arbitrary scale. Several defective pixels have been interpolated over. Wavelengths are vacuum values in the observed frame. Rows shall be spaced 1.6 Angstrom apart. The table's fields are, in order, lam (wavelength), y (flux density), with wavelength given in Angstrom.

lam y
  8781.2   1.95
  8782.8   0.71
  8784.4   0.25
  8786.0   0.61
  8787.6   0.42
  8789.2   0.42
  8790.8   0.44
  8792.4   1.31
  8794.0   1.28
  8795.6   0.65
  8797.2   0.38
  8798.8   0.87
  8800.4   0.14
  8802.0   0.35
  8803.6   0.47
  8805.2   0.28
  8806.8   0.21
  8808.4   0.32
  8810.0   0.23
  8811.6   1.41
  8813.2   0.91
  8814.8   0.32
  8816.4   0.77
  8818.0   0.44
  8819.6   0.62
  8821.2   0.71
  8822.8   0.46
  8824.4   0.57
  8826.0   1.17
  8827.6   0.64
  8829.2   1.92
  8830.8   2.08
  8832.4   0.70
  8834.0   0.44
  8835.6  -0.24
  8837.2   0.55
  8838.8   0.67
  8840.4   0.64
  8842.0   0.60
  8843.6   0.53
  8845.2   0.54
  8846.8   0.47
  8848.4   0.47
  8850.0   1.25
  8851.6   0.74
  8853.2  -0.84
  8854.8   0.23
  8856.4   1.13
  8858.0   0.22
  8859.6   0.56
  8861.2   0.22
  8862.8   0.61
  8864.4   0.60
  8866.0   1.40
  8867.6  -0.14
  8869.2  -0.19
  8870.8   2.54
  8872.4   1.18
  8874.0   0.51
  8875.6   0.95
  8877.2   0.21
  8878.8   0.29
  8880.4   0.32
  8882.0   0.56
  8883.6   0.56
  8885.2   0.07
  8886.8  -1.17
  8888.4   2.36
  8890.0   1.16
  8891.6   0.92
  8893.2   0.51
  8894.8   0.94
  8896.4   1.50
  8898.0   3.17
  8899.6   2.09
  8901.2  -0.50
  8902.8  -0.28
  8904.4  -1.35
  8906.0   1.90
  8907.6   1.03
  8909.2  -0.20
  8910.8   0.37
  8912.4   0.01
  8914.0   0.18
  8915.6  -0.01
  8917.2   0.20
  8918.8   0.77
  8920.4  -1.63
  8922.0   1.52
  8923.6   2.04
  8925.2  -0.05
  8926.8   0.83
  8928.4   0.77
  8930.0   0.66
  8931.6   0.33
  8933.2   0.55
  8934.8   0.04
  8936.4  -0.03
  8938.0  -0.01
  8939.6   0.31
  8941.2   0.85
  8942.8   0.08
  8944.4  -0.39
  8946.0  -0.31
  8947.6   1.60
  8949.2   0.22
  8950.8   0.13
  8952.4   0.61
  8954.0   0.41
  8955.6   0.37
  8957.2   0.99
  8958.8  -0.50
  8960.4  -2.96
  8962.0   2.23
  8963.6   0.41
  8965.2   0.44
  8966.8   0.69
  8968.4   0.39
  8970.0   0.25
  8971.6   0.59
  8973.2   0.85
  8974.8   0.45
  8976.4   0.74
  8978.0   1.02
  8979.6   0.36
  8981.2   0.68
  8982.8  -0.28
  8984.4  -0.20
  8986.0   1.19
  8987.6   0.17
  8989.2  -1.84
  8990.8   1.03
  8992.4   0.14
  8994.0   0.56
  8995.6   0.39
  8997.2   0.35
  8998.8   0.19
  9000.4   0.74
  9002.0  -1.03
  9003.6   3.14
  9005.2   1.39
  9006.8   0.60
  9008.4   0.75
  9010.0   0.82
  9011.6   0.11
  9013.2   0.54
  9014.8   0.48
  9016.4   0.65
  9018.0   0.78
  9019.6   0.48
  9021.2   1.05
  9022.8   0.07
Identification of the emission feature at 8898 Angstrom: H-beta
